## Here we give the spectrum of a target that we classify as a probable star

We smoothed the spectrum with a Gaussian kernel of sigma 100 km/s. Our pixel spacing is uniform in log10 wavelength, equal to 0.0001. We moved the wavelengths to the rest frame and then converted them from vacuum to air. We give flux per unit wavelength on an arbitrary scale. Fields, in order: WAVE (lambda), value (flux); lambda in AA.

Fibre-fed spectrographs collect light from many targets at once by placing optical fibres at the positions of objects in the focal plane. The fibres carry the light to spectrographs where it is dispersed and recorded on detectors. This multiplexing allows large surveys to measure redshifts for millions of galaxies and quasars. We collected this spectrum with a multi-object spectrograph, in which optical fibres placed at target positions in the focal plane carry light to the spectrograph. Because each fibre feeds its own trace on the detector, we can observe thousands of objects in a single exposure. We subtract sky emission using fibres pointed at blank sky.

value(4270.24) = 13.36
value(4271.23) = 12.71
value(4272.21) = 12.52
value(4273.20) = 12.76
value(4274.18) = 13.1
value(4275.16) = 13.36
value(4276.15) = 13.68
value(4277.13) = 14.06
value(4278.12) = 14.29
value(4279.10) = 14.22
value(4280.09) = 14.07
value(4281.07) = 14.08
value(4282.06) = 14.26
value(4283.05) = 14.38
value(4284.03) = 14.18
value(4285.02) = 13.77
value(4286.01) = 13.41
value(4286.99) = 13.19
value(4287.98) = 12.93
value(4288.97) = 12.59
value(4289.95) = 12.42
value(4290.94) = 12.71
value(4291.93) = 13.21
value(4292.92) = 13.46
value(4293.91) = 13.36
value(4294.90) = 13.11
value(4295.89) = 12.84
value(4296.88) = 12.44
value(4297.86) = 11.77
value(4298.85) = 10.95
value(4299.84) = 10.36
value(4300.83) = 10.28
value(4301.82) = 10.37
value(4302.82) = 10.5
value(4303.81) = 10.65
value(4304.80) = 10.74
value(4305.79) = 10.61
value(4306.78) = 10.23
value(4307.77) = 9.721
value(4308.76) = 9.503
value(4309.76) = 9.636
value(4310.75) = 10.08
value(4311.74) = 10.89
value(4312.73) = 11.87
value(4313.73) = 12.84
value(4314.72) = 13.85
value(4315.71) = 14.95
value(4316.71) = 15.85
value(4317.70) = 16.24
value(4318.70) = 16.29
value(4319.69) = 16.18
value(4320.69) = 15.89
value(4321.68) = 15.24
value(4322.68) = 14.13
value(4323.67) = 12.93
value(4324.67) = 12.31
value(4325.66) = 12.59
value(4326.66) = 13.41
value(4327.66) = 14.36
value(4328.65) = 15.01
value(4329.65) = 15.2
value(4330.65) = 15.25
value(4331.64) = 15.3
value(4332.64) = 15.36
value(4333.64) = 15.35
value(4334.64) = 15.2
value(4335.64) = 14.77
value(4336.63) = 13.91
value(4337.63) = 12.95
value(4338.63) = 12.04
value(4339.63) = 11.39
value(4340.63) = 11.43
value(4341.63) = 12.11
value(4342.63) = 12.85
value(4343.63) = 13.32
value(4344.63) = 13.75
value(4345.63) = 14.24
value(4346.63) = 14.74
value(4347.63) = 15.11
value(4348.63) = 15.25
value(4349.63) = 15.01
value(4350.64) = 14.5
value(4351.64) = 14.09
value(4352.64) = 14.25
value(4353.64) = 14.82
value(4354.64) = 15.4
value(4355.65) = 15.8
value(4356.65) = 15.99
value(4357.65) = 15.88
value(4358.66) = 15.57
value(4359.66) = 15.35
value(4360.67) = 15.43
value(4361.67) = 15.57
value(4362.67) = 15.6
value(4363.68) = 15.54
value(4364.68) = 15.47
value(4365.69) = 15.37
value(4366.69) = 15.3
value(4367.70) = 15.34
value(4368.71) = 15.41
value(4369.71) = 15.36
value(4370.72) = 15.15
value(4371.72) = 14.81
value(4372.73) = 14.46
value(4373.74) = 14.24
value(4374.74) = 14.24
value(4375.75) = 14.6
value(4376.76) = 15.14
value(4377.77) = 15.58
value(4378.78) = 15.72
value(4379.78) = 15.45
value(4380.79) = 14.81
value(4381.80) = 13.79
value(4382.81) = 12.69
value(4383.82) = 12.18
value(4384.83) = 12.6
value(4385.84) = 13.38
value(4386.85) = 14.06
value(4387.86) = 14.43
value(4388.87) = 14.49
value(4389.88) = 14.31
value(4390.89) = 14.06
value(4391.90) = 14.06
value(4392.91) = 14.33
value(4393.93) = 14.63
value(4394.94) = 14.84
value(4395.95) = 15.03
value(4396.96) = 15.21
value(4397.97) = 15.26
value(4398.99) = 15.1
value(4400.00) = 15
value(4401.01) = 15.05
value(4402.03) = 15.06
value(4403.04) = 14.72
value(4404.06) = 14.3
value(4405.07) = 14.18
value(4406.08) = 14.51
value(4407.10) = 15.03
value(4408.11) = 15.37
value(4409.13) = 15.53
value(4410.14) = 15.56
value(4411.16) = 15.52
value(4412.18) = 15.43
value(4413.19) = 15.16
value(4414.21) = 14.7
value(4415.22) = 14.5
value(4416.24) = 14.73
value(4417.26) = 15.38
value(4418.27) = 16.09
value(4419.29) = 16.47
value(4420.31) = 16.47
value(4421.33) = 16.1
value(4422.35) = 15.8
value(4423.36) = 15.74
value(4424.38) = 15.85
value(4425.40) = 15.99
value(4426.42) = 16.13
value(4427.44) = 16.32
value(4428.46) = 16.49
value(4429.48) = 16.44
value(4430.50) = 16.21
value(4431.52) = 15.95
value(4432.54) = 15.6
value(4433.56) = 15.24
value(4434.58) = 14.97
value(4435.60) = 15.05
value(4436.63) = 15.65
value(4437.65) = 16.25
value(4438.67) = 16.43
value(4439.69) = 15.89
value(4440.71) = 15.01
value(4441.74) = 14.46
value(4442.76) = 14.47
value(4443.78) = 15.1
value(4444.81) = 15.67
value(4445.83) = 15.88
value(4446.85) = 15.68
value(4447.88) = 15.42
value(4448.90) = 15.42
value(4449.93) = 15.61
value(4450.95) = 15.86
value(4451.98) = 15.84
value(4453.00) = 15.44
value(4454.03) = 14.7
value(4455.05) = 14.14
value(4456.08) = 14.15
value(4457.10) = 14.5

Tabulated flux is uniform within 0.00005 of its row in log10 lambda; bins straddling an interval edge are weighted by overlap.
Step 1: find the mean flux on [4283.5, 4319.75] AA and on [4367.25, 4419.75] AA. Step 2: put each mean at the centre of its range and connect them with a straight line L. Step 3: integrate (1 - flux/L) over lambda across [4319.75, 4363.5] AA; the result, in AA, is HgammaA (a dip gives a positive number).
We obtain -3.4 AA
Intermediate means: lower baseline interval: 12.3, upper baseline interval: 14.8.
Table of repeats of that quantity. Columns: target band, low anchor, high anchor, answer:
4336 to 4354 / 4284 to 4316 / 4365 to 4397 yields -0.4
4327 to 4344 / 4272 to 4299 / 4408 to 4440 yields 0.4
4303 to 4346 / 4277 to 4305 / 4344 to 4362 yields 2.2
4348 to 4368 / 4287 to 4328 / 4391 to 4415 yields -2.1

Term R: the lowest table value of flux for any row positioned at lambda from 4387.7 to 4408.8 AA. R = 14.06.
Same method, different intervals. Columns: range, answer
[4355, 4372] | 14.81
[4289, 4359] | 9.503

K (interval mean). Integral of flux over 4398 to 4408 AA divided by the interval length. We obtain 14.8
